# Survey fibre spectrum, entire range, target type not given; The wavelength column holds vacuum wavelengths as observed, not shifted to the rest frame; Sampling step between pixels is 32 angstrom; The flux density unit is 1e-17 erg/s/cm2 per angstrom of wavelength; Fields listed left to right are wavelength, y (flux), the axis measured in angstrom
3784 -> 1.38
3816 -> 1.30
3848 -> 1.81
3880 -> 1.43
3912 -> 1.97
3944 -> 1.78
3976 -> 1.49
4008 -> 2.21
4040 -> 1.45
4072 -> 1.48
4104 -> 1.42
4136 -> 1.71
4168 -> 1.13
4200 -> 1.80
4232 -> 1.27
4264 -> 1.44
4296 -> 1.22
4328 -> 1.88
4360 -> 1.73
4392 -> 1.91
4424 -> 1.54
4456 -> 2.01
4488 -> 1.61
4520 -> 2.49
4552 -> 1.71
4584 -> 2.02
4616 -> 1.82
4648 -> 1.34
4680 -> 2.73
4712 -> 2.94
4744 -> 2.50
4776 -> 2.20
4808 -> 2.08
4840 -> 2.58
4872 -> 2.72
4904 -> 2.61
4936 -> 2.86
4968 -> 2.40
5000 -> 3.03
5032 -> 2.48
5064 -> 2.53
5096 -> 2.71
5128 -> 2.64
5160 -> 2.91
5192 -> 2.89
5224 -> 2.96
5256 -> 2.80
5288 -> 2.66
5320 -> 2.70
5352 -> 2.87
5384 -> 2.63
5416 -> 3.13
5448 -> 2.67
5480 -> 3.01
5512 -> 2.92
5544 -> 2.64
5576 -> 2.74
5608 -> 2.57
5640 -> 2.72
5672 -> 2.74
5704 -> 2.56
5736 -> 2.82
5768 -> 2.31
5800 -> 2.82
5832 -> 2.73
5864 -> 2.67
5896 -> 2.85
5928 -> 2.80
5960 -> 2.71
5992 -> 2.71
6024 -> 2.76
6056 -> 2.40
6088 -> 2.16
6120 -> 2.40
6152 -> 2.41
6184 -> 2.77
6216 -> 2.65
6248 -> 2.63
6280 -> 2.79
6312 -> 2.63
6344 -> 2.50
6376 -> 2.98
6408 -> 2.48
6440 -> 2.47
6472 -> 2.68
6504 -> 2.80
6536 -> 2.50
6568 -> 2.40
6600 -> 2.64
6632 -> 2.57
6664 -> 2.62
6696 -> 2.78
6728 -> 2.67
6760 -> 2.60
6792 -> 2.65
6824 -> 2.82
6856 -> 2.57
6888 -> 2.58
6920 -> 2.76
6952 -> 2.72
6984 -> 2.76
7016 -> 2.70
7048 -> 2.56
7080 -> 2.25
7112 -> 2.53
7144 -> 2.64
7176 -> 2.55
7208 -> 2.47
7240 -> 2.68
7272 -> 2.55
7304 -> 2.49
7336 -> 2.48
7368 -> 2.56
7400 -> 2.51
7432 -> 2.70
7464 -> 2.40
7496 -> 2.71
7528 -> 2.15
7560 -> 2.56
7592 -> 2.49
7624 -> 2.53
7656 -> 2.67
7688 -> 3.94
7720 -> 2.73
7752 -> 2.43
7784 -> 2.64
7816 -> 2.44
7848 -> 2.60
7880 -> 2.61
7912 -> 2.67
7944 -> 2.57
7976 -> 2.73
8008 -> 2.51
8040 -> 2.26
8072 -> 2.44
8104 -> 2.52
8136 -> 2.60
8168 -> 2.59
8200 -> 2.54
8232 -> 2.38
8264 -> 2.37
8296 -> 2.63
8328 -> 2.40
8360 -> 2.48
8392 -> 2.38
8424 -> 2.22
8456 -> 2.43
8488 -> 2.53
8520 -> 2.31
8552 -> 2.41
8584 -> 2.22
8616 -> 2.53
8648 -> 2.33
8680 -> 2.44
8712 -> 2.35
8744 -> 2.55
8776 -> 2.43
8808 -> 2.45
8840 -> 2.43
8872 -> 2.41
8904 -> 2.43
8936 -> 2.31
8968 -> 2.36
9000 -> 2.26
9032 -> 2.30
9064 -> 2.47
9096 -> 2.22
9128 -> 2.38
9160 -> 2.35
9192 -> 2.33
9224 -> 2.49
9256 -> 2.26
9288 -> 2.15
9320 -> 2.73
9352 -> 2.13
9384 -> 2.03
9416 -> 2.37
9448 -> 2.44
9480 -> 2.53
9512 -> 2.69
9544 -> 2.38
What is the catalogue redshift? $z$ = 0.169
